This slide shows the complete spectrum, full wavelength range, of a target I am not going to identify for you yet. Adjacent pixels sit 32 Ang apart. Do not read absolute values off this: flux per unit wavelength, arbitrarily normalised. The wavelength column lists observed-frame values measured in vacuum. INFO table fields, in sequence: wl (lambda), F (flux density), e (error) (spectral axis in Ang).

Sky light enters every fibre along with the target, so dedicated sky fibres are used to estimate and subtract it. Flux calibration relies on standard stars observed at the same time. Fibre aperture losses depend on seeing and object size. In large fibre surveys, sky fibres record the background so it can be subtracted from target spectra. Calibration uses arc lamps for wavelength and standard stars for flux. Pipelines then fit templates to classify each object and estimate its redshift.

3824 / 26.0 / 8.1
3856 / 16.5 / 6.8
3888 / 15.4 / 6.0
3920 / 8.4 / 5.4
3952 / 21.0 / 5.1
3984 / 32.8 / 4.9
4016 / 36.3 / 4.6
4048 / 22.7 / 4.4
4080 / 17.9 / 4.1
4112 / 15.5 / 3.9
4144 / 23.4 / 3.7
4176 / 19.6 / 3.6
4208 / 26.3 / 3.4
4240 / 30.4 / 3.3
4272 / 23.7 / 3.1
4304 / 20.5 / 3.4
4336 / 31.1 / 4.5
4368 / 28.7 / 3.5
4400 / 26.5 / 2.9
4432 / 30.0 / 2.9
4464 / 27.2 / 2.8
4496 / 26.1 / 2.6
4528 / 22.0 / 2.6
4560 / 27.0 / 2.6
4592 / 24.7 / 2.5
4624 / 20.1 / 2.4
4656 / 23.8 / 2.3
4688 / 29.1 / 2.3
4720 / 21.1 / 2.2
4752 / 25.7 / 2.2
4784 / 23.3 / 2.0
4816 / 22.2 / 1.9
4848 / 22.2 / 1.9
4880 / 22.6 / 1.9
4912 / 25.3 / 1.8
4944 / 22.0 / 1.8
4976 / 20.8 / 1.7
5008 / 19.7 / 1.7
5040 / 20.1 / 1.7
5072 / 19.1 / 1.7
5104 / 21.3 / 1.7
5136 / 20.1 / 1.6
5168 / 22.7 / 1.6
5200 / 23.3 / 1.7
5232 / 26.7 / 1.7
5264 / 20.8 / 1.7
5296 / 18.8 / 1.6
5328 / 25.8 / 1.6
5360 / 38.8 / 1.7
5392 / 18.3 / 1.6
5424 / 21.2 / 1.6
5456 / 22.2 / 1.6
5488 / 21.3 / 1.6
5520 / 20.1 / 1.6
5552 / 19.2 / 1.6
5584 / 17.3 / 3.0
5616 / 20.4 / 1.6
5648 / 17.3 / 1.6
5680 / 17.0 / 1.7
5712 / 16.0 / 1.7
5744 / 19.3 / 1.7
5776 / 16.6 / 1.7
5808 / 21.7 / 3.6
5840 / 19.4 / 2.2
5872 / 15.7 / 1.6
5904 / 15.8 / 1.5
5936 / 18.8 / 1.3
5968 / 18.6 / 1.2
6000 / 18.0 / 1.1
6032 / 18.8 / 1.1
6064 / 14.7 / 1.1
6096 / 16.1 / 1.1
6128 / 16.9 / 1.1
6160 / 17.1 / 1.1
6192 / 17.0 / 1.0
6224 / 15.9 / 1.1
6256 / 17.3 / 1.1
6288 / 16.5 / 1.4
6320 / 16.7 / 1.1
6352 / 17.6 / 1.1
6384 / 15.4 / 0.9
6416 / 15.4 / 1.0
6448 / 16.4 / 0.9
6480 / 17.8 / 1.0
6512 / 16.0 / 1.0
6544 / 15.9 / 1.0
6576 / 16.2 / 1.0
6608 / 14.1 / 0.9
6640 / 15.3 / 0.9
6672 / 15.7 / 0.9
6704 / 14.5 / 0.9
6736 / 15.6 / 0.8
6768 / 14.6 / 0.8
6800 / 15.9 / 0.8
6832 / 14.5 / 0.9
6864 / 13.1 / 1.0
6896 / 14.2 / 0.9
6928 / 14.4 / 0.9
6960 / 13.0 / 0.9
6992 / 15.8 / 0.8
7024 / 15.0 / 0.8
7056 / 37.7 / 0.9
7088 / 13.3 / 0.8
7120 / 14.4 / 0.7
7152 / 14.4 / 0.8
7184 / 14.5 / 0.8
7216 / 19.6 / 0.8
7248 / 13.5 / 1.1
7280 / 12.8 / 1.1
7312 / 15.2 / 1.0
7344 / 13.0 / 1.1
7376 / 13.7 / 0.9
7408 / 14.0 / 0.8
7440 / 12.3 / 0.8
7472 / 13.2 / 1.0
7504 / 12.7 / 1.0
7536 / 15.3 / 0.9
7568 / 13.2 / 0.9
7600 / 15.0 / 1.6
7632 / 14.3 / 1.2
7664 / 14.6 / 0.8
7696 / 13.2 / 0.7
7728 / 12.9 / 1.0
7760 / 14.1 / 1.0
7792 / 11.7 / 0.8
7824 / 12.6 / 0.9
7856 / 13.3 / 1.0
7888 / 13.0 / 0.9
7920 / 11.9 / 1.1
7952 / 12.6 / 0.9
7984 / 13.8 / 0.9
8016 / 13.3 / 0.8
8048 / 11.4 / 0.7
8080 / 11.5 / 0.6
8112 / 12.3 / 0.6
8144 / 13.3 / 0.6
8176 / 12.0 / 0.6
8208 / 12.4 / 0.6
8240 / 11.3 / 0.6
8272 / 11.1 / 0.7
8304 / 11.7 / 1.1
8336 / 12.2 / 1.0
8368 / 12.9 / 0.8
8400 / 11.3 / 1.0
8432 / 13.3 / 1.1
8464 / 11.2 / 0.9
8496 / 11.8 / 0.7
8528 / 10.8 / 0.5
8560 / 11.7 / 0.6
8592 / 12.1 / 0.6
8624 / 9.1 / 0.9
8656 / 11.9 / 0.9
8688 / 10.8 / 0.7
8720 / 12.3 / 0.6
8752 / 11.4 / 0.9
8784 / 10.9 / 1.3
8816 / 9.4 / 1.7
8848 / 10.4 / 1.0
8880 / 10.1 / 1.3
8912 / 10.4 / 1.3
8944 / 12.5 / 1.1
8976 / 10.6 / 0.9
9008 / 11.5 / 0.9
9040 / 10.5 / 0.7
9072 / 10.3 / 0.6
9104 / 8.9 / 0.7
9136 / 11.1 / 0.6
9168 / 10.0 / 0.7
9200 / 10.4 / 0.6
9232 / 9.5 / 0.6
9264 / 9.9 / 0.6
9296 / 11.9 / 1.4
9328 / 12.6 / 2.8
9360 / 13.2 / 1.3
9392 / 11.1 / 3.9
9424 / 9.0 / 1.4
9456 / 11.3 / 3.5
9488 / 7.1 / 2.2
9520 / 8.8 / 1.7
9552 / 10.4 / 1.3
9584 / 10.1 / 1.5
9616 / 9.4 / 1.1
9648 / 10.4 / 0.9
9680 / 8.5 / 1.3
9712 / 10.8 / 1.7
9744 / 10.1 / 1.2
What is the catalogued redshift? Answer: 0.07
